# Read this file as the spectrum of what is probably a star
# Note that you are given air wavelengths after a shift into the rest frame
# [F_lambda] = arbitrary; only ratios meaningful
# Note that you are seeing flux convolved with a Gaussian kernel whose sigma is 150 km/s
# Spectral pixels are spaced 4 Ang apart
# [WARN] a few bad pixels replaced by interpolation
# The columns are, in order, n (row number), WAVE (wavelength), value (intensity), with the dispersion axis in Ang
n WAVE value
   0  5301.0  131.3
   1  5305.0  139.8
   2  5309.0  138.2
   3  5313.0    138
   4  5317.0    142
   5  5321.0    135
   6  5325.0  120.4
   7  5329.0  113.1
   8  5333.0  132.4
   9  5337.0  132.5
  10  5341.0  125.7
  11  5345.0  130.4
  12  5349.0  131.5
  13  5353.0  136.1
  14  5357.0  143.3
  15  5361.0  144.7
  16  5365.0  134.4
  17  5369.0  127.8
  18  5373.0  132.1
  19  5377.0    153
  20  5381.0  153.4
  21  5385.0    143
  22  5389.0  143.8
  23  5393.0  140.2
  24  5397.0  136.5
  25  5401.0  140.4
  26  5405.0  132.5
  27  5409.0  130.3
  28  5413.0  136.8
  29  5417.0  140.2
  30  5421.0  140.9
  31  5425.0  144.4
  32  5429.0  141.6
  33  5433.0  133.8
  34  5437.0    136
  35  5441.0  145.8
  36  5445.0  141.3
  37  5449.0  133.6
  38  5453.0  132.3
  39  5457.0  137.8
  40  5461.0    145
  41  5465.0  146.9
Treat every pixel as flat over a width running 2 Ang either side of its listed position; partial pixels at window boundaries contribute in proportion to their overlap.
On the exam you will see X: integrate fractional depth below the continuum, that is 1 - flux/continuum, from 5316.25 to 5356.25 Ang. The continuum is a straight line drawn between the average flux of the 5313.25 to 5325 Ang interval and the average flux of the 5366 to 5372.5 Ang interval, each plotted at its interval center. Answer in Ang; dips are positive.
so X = 1.04 Ang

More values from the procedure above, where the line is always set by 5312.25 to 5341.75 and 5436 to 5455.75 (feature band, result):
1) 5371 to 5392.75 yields -1.8 Ang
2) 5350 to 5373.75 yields -0.8 Ang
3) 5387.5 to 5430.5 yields -1.1 Ang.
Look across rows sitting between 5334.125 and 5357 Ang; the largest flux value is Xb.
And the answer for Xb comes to 143.3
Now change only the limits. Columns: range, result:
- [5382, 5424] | 143.8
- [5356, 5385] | 153.4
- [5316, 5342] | 142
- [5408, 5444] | 145.8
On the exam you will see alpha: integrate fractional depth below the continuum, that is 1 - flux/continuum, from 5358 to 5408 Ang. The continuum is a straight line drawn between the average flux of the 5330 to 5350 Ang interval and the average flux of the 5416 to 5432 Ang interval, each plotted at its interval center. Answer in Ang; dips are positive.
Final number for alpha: -1.64 Ang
